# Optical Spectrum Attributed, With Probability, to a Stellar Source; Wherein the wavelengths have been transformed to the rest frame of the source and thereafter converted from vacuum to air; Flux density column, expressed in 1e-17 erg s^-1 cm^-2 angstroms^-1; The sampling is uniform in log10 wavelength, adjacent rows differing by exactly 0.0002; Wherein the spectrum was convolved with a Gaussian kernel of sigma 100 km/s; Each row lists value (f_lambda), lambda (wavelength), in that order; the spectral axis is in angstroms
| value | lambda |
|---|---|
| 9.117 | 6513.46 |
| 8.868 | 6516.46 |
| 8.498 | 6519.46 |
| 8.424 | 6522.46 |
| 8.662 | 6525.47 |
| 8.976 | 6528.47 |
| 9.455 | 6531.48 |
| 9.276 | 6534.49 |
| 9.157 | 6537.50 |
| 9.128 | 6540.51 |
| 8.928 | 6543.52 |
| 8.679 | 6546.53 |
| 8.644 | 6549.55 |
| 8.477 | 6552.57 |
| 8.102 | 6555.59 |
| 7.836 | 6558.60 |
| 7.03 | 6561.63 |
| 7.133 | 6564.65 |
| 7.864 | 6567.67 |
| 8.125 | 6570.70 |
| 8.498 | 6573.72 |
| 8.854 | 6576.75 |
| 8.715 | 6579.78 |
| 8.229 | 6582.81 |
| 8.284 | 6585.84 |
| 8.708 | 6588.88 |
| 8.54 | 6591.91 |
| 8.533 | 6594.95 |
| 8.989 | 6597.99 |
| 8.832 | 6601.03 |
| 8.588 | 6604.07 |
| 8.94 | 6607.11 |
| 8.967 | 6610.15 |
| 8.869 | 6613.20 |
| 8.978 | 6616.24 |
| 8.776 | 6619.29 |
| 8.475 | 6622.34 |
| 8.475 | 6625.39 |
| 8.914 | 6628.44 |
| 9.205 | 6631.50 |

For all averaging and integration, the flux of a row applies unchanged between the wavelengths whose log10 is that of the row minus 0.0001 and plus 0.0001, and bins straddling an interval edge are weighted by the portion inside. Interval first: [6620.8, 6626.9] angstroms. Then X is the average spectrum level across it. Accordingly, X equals 8.47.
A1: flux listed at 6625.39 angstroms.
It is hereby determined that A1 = 8.475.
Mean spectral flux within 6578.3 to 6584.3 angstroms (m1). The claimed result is 8.47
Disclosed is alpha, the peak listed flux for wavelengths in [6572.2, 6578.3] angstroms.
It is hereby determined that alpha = 8.854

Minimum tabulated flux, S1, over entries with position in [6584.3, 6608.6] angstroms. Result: 8.284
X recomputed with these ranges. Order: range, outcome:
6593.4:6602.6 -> 8.78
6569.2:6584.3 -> 8.49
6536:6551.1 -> 8.91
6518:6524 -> 8.46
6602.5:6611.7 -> 8.83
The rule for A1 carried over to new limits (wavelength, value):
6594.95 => 8.533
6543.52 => 8.928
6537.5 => 9.157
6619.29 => 8.776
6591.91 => 8.54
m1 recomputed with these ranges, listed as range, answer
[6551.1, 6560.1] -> 8.14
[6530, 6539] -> 9.29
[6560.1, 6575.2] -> 7.73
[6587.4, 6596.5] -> 8.59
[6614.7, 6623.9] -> 8.75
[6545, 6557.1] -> 8.48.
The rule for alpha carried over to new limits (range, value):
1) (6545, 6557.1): 8.679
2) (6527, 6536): 9.455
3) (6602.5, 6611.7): 8.967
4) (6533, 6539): 9.276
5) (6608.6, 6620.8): 8.978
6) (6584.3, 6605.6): 8.989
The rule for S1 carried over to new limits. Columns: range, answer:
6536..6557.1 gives 8.102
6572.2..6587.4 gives 8.229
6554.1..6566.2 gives 7.03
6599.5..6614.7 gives 8.588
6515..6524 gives 8.424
